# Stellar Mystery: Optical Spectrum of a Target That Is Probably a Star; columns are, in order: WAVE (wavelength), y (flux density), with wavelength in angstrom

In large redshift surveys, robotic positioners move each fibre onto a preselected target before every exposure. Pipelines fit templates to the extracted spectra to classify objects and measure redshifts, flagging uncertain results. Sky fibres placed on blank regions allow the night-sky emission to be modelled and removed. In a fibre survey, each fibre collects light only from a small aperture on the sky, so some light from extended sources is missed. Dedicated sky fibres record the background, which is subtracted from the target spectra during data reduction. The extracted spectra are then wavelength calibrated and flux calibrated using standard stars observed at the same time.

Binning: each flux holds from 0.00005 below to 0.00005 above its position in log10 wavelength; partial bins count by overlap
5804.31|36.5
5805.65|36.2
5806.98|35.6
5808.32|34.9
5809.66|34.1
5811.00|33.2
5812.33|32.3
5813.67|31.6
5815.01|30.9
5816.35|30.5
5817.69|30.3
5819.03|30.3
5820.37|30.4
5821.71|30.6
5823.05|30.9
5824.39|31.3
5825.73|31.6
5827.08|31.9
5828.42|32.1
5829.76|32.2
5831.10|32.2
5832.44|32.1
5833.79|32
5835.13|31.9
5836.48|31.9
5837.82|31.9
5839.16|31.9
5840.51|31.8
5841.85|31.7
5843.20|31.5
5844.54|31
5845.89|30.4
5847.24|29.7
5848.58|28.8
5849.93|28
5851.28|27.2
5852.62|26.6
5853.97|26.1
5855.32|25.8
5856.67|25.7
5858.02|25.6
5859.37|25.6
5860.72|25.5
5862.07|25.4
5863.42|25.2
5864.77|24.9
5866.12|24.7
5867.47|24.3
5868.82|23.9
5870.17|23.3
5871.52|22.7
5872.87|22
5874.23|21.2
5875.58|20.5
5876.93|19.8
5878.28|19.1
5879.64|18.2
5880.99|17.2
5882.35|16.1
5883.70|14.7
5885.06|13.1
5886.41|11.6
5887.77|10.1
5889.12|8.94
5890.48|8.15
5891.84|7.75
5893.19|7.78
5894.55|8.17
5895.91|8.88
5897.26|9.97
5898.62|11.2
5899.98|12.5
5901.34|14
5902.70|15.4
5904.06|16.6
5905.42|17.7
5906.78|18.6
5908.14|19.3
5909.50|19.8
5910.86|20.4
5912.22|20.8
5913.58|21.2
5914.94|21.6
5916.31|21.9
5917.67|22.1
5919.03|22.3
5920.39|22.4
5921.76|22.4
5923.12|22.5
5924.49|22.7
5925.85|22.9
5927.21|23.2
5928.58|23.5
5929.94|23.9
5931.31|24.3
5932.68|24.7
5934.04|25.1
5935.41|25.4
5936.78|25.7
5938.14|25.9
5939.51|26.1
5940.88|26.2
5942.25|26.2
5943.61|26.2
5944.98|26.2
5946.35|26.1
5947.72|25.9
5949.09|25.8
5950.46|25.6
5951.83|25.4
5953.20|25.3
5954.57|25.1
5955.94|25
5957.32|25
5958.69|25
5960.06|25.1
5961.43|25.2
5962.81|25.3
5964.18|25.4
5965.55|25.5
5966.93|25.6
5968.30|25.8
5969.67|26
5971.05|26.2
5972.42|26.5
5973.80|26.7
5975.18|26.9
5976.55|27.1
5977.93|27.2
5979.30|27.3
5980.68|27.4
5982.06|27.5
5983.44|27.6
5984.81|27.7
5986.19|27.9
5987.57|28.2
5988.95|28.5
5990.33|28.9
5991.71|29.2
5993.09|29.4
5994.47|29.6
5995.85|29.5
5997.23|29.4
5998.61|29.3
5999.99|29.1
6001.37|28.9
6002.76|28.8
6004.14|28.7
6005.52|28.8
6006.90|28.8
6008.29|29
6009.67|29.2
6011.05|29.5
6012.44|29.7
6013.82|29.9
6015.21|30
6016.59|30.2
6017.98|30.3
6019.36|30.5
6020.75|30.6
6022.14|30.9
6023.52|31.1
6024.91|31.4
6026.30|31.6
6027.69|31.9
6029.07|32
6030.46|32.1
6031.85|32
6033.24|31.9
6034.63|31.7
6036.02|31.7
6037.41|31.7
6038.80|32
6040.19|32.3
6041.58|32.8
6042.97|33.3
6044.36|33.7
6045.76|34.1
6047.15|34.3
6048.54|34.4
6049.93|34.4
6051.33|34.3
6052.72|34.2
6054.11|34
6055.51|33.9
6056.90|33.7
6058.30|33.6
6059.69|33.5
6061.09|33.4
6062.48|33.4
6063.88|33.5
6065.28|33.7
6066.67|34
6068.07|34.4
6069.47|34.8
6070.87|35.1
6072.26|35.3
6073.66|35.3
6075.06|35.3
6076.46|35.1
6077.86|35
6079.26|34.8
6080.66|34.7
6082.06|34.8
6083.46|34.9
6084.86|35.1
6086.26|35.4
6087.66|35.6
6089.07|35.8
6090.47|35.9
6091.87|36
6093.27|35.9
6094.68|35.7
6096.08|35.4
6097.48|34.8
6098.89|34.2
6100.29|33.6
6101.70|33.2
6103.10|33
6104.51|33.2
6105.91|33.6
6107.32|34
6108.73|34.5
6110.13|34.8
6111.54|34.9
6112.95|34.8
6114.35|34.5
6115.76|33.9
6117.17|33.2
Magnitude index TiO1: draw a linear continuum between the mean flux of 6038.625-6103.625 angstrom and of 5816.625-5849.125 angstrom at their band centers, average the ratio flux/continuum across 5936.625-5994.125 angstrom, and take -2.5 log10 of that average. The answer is 0.24 mag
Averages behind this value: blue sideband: 31.3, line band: 26.5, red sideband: 34.4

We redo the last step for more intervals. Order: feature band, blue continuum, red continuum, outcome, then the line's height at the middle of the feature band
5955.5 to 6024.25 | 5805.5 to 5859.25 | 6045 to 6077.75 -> 0.183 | 33.2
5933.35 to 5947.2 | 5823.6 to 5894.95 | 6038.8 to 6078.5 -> 0.089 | 28.1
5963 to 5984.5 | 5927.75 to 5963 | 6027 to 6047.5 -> 0.039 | 27.5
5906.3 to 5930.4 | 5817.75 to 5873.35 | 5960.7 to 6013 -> 0.282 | 28.2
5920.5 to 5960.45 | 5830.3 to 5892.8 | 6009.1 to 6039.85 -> 0.101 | 27.3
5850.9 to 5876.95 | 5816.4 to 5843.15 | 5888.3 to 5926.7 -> 0.029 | 25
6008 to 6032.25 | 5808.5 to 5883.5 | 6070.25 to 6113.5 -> 0.071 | 32.8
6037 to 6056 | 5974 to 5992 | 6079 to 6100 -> -0.044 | 32.2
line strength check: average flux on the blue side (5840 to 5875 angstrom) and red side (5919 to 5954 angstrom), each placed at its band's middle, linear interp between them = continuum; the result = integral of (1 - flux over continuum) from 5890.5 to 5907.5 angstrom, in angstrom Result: 8.8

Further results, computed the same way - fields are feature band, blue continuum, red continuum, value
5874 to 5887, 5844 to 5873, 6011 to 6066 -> 4.7 angstrom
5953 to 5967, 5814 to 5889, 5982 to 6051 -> 1.9 angstrom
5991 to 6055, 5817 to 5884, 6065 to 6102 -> 3.5 angstrom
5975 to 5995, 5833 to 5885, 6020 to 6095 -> 1.7 angstrom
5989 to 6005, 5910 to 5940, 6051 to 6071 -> -0.1 angstrom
